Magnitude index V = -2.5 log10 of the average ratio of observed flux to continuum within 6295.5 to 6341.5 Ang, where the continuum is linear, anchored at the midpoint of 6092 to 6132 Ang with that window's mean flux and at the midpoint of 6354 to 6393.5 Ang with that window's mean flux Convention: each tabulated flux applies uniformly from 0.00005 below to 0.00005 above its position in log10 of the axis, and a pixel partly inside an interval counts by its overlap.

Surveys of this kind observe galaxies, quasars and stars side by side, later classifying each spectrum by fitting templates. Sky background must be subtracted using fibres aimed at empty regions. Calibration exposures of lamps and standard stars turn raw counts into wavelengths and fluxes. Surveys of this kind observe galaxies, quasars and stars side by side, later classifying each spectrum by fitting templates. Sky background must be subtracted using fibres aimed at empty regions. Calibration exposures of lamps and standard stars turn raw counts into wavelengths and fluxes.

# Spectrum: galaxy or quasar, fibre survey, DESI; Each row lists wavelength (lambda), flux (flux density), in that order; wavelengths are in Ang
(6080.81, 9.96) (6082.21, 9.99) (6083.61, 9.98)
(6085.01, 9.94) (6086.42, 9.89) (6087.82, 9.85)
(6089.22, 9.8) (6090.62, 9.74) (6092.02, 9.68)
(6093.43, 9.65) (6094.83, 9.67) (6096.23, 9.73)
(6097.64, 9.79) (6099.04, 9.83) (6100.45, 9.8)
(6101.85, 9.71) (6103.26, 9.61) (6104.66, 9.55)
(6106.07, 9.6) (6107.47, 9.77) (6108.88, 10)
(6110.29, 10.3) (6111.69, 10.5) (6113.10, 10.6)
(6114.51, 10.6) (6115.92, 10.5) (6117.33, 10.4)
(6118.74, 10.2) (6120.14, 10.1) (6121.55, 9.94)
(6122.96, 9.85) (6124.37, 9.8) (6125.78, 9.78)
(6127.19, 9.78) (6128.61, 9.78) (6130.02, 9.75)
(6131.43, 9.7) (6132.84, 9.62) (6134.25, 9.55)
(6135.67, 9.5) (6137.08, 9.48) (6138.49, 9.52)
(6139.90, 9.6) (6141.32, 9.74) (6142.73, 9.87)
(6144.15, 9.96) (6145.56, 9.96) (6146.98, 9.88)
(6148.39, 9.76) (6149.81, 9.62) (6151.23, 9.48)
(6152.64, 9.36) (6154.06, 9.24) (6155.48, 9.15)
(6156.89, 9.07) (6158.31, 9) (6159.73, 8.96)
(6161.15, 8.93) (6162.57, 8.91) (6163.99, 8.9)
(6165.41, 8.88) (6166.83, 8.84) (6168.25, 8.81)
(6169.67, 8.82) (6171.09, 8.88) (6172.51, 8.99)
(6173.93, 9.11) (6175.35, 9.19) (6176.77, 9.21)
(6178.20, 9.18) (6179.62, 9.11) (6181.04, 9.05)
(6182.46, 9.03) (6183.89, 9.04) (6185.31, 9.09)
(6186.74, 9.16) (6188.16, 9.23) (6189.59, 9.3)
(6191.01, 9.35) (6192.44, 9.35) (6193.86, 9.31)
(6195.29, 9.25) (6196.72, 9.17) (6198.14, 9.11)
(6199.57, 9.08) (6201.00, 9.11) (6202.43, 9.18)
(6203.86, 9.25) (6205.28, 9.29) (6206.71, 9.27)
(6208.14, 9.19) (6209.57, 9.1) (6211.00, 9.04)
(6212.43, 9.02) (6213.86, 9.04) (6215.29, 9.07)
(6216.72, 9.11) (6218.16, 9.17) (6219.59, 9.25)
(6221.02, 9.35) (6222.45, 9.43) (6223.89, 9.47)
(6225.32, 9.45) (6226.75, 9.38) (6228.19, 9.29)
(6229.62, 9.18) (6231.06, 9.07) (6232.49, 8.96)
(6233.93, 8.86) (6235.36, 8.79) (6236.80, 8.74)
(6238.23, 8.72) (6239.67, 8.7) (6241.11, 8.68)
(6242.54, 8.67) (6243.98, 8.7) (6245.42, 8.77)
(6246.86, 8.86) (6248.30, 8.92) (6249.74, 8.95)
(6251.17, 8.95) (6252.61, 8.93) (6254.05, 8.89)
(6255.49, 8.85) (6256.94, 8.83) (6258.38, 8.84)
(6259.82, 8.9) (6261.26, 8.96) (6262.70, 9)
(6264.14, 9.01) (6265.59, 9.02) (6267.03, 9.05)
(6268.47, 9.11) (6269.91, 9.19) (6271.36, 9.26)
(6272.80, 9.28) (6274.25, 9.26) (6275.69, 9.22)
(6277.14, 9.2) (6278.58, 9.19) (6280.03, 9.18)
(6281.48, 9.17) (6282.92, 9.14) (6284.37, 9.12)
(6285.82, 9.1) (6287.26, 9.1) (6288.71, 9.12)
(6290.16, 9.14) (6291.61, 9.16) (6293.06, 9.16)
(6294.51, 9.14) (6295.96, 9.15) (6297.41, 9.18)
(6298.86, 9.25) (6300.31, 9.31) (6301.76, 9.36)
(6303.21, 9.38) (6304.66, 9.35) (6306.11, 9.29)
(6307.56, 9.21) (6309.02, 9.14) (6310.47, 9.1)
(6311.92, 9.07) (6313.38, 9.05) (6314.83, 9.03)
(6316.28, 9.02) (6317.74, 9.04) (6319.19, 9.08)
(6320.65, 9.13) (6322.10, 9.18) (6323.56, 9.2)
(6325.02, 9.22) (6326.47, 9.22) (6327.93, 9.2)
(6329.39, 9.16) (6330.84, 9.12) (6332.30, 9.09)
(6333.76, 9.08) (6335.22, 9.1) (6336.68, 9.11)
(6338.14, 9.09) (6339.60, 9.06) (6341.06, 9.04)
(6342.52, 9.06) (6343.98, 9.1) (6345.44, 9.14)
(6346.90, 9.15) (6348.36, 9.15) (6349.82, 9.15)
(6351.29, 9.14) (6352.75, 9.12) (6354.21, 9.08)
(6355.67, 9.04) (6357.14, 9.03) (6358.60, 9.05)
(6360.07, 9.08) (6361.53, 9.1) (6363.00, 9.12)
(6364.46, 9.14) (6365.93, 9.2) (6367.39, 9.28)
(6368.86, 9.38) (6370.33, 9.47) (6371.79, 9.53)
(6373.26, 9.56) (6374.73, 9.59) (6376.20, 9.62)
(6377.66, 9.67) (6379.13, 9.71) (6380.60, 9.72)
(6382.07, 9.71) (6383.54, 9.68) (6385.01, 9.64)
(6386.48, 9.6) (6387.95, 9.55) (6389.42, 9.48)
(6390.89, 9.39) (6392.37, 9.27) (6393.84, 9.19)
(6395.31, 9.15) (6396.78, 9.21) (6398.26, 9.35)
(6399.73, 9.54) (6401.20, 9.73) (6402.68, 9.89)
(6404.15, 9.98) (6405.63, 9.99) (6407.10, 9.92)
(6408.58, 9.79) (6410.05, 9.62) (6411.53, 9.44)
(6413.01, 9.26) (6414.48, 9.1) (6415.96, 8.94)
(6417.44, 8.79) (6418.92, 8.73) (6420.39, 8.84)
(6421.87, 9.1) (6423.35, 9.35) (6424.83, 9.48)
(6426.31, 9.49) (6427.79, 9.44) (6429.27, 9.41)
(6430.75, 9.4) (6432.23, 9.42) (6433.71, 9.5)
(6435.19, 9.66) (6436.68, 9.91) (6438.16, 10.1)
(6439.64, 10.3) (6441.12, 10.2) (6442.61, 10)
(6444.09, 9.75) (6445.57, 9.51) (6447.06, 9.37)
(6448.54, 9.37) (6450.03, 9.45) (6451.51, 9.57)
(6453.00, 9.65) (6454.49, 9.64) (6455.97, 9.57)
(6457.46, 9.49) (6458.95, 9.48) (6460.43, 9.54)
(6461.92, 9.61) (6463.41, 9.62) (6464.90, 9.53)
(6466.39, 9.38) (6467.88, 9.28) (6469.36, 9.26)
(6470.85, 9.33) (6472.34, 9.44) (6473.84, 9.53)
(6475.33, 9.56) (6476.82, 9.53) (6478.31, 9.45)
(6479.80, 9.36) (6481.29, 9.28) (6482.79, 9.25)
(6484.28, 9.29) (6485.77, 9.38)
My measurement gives 0.041 mag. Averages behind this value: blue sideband 9.93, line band 9.16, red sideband 9.4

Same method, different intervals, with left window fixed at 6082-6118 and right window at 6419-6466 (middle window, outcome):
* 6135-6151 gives 0.02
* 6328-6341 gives 0.07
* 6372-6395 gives 0.01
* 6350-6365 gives 0.07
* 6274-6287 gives 0.06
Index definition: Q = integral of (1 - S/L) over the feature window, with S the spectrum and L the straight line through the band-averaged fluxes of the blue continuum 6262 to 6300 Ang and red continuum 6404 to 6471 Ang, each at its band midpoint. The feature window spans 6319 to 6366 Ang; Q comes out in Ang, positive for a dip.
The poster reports 0.9 Ang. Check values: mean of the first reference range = 9.15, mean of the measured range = 9.12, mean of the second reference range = 9.51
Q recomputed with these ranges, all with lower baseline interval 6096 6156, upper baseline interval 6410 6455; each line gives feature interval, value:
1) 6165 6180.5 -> 1.2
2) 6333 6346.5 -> 0.7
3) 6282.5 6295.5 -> 0.7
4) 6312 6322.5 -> 0.6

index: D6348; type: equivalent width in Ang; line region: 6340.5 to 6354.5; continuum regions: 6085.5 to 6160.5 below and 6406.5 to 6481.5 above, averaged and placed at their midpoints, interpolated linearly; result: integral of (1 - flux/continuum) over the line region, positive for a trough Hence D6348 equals 0.7 Ang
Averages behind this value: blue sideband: 9.76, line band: 9.12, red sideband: 9.49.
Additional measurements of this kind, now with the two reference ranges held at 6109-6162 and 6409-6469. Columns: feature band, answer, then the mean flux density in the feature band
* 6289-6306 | 0.7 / 9.23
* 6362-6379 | 0.2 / 9.42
